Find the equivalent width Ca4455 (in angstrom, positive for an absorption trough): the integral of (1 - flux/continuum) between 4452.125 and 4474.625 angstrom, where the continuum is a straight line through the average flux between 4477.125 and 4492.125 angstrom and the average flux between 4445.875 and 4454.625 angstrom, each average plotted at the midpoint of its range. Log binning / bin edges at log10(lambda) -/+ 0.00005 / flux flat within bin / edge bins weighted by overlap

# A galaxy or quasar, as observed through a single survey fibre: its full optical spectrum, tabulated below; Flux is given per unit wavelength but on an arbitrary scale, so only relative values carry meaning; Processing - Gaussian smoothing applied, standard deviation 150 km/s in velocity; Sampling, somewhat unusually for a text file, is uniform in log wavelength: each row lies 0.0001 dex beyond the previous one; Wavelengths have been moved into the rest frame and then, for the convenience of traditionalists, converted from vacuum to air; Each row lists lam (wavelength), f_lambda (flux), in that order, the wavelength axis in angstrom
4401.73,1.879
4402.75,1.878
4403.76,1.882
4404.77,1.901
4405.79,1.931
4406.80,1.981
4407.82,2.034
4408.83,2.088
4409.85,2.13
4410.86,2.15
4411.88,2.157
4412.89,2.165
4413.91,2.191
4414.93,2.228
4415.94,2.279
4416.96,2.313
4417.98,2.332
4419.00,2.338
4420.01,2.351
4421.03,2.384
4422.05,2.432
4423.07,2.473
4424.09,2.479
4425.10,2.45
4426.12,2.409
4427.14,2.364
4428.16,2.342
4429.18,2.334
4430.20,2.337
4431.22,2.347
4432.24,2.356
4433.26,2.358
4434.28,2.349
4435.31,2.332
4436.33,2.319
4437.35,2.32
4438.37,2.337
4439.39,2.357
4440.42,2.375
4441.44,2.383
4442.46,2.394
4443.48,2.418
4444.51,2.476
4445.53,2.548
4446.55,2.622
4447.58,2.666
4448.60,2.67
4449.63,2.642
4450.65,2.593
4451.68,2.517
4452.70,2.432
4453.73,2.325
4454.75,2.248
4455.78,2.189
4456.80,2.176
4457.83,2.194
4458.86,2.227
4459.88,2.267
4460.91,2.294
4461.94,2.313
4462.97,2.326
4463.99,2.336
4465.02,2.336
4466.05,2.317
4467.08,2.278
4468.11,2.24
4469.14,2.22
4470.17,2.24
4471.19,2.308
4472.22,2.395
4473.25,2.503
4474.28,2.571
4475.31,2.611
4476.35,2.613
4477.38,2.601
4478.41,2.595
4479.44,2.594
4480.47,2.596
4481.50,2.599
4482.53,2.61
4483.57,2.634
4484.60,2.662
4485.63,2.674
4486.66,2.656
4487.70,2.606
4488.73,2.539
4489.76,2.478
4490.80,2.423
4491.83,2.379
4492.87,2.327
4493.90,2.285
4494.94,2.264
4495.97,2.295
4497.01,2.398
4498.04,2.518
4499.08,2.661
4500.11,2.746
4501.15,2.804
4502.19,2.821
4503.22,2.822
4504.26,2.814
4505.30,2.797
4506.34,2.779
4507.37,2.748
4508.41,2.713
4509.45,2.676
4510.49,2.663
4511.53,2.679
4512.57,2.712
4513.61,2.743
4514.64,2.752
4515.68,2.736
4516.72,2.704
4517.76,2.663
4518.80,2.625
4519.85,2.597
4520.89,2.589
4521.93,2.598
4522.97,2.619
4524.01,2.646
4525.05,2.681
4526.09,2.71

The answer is 2.2 angstrom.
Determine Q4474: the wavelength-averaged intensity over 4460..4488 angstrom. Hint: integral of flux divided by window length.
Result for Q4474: 2.47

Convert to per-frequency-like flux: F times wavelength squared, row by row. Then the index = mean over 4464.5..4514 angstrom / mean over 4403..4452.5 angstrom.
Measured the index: 1.13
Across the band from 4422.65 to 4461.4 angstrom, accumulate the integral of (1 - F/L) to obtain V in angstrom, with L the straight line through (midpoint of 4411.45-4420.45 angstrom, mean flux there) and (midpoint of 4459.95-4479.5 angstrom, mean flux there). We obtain -1.09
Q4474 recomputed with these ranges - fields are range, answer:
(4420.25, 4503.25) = 2.44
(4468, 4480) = 2.47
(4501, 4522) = 2.72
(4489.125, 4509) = 2.58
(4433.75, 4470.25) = 2.37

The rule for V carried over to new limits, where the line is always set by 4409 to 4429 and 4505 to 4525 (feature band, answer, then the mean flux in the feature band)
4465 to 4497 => 1.1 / 2.47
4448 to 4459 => 0.2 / 2.39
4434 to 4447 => 0.0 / 2.4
